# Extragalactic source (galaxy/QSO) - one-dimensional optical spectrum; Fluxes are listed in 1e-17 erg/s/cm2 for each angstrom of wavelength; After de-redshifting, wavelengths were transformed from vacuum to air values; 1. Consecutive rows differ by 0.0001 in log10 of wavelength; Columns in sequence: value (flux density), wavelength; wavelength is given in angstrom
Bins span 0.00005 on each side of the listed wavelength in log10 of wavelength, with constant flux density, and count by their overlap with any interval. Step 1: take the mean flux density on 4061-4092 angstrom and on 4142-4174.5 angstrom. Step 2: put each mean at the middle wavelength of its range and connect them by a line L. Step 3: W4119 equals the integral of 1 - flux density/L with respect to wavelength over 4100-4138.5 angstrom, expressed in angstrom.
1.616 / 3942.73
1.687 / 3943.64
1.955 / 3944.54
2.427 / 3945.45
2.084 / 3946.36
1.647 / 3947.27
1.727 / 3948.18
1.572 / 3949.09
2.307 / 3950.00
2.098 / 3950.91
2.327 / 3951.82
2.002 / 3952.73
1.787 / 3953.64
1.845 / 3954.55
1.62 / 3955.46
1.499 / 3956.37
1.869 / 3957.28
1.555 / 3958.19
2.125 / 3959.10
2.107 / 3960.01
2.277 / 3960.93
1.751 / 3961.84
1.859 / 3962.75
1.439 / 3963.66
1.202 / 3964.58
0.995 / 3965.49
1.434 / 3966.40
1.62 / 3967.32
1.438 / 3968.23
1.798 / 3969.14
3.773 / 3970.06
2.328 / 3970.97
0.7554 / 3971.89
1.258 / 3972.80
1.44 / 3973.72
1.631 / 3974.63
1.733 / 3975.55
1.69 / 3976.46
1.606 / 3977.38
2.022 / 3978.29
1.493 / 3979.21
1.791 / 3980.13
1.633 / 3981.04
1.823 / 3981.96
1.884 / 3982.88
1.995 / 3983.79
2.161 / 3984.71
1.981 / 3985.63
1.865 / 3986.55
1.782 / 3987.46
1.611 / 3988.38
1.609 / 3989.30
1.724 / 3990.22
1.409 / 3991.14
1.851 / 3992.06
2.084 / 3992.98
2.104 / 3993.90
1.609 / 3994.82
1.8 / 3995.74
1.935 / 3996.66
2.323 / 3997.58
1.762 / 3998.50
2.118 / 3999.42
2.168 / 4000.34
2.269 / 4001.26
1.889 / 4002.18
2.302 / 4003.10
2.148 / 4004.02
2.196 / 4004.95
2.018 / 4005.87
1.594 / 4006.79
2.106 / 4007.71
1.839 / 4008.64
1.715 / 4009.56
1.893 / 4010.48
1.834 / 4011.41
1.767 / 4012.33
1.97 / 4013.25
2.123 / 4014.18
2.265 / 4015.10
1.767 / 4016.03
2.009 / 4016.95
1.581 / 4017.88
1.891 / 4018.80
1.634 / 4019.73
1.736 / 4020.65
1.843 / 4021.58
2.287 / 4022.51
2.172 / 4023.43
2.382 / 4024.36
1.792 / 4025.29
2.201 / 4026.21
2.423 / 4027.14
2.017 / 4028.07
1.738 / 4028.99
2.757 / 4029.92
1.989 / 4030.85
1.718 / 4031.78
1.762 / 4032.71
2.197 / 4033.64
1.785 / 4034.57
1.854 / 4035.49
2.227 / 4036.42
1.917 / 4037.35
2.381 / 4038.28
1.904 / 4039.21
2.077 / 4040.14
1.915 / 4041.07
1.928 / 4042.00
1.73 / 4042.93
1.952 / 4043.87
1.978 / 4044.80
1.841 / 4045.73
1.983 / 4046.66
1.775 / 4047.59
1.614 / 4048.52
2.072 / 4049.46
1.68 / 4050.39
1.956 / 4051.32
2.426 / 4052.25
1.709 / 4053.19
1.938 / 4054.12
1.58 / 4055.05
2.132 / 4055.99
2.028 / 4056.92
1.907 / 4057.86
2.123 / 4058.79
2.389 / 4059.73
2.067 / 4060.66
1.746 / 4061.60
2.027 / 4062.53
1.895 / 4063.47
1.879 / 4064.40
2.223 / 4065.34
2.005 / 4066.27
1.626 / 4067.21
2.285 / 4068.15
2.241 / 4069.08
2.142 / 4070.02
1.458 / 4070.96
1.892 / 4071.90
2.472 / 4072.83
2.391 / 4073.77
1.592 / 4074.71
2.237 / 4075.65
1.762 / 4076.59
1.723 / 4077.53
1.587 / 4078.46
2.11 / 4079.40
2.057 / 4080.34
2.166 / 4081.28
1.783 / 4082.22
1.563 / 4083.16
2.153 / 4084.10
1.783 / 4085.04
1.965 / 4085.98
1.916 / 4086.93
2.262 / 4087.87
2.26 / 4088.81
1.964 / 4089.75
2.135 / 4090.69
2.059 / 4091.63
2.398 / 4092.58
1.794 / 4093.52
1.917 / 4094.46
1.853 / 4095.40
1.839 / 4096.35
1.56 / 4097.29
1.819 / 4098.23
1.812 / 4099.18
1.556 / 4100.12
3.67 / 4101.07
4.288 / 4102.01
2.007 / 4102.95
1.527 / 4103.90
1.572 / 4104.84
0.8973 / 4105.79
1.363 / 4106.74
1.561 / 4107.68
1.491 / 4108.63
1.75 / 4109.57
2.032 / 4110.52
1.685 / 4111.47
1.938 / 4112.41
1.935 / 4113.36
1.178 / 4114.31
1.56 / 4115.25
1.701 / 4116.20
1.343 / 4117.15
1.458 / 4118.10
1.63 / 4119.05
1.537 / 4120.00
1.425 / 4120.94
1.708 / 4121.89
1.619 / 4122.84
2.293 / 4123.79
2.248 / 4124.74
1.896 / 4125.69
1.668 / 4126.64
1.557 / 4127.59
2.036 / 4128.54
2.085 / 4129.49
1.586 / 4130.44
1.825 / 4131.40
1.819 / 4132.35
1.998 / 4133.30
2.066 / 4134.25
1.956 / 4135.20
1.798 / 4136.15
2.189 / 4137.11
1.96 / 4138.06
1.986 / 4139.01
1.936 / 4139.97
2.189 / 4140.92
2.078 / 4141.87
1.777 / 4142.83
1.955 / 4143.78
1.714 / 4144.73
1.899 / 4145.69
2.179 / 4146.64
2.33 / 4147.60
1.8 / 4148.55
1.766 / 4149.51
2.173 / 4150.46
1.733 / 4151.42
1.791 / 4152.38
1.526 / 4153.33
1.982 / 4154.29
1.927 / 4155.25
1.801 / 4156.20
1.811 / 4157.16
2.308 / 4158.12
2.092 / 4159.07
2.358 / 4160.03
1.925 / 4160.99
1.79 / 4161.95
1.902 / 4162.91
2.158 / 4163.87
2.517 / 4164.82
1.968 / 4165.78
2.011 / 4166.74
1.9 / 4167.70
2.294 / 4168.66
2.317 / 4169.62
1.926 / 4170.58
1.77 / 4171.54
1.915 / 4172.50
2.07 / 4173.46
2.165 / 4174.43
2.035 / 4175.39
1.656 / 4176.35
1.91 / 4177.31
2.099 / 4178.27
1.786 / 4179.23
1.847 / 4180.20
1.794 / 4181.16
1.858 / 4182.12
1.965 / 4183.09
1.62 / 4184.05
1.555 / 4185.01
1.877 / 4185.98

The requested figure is 2.7 angstrom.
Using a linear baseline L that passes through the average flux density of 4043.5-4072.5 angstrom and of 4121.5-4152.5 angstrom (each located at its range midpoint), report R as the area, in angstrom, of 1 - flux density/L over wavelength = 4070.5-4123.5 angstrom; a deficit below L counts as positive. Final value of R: 2.0 angstrom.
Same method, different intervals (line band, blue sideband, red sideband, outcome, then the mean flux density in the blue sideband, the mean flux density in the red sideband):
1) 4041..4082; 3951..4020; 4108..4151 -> -2.6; 1.84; 1.84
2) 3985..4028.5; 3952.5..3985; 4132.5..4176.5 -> -3.5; 1.75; 1.99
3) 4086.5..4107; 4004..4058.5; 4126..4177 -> -0.7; 1.96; 1.96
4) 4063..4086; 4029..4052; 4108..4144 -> -0.7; 1.96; 1.81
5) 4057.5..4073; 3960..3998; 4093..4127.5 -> -1.9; 1.77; 1.81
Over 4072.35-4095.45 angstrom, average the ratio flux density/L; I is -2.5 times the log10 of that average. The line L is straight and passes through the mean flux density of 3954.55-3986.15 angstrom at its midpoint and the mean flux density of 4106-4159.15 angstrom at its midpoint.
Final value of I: -0.11 mag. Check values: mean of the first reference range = 1.75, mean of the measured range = 2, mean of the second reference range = 1.83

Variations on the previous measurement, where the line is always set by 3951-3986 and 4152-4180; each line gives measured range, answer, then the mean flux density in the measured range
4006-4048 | -0.07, 1.96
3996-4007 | -0.14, 2.07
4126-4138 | 0.04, 1.88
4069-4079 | -0.03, 1.94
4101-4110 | -0.01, 1.94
